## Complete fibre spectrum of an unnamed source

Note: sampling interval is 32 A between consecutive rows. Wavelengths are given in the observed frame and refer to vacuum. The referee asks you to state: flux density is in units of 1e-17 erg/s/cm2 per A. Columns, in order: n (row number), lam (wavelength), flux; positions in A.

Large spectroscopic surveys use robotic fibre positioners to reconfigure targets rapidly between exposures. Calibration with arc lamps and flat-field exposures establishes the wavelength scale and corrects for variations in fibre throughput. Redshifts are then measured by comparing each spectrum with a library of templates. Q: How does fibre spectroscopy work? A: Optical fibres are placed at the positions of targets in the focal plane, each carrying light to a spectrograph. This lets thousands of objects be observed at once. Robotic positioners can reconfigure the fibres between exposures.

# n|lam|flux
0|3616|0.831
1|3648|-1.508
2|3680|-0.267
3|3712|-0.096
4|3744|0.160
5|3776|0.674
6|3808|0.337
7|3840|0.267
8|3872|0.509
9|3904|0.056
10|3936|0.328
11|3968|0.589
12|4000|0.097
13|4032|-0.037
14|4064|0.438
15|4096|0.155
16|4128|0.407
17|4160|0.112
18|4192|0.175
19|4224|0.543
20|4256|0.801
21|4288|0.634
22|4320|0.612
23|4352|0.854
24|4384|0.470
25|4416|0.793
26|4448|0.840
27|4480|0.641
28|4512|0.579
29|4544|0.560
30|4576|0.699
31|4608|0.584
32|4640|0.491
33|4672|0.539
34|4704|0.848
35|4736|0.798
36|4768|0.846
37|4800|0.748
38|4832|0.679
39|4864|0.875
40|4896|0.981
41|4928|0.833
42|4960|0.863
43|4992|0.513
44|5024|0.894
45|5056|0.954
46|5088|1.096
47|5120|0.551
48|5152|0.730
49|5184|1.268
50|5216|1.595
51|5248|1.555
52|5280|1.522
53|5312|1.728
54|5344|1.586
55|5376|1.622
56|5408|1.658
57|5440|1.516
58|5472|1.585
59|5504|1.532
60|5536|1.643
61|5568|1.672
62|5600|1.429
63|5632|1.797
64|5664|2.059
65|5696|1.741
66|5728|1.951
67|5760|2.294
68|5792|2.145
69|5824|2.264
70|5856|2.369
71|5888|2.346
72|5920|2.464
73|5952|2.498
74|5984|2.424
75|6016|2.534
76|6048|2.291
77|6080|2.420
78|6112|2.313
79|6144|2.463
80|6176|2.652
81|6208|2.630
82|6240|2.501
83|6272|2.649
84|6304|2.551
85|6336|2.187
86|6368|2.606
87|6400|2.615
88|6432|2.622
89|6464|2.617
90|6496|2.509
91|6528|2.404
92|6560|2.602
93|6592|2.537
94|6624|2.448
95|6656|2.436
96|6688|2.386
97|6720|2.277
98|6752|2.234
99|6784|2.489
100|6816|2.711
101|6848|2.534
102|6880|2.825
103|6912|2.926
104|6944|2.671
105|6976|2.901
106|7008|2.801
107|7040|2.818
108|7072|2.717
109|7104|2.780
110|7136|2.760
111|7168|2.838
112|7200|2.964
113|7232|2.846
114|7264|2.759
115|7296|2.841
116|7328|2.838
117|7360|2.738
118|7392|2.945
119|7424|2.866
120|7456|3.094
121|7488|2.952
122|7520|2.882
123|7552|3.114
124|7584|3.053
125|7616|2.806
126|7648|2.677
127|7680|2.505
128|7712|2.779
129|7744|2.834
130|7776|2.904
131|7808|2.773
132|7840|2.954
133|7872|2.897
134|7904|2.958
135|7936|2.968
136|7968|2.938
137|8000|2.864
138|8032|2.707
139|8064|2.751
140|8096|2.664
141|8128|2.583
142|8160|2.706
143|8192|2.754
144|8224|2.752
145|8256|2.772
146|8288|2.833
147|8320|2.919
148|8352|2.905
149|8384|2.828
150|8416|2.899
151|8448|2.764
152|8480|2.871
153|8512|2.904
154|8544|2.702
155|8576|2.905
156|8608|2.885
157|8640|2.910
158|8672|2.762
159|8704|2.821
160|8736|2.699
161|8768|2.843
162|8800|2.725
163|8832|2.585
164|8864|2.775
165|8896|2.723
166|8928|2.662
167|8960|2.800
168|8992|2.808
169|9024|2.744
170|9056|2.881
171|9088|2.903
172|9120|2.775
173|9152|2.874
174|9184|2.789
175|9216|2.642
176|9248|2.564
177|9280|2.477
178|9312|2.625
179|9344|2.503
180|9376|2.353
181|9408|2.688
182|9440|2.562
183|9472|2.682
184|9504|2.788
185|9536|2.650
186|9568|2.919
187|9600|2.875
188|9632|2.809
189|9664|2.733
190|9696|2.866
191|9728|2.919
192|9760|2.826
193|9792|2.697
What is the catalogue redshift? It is 0.30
